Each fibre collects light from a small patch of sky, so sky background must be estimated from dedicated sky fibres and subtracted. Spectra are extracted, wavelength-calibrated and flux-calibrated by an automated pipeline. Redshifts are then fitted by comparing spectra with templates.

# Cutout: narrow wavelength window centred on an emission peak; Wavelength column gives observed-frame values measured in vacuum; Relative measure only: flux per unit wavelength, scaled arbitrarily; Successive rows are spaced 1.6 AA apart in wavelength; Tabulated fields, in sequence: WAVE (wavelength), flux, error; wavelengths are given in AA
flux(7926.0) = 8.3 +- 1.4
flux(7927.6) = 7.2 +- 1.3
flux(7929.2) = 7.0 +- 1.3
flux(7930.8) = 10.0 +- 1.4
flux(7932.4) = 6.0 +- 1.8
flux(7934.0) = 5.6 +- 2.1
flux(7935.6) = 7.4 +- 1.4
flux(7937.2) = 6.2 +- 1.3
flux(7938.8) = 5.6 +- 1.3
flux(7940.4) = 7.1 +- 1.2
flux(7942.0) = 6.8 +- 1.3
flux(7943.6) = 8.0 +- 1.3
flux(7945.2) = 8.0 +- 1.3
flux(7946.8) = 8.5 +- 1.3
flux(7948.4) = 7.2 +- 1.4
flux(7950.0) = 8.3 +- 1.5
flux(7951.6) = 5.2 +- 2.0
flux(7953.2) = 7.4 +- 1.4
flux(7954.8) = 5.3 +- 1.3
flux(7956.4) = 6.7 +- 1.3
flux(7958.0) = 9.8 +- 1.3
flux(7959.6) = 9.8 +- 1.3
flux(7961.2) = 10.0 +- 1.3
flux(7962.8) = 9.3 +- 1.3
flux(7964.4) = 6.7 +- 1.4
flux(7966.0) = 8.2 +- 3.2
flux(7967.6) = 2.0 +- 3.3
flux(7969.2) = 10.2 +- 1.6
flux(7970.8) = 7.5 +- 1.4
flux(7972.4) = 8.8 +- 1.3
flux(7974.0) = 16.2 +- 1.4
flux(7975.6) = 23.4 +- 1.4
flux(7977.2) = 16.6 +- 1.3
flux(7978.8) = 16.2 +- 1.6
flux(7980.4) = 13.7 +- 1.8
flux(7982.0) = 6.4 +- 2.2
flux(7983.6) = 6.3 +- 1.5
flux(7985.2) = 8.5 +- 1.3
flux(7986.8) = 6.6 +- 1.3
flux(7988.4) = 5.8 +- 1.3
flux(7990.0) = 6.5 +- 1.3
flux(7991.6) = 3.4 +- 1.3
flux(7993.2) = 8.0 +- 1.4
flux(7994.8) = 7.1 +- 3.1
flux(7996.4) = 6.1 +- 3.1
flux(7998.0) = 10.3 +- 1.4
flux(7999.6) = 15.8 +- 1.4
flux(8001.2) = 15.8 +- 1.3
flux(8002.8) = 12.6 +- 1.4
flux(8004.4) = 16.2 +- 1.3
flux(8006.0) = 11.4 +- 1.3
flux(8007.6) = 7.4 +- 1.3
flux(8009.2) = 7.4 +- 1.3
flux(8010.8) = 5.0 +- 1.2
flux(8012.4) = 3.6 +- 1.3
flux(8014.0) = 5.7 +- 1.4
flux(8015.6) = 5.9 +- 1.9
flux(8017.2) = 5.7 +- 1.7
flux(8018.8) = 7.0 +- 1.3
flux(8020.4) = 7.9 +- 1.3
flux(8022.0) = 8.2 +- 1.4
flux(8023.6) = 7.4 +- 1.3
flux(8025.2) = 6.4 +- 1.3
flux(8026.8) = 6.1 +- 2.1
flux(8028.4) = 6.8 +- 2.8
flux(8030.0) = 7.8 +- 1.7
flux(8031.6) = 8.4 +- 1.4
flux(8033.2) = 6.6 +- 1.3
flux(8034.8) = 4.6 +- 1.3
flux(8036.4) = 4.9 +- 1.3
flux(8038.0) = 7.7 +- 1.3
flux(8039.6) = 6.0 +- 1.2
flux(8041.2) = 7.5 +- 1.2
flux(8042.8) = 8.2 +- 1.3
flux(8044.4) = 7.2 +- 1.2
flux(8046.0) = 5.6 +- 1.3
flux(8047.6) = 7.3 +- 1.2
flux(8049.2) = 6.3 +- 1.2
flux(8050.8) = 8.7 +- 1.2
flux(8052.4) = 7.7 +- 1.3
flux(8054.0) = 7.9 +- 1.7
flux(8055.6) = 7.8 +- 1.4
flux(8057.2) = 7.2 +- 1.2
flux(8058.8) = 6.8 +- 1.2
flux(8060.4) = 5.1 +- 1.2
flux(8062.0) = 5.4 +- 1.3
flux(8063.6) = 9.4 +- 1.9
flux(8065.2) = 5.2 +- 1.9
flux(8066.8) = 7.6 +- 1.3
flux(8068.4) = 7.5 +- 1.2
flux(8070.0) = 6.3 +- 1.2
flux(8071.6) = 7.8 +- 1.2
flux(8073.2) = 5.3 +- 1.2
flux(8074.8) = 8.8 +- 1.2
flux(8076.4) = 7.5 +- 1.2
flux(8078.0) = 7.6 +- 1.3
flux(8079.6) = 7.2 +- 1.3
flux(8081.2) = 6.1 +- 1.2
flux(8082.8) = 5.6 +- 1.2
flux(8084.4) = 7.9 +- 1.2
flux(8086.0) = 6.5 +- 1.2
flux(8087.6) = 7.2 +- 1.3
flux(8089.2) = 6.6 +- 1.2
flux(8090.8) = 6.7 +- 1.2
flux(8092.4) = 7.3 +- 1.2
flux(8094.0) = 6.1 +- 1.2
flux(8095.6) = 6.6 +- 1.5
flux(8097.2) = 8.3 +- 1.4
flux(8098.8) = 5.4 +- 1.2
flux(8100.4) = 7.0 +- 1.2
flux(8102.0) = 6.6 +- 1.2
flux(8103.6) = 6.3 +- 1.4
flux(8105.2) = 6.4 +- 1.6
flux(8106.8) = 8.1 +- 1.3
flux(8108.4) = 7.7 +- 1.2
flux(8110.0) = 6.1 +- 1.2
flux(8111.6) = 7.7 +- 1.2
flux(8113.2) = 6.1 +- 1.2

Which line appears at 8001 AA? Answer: [N II] 6583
